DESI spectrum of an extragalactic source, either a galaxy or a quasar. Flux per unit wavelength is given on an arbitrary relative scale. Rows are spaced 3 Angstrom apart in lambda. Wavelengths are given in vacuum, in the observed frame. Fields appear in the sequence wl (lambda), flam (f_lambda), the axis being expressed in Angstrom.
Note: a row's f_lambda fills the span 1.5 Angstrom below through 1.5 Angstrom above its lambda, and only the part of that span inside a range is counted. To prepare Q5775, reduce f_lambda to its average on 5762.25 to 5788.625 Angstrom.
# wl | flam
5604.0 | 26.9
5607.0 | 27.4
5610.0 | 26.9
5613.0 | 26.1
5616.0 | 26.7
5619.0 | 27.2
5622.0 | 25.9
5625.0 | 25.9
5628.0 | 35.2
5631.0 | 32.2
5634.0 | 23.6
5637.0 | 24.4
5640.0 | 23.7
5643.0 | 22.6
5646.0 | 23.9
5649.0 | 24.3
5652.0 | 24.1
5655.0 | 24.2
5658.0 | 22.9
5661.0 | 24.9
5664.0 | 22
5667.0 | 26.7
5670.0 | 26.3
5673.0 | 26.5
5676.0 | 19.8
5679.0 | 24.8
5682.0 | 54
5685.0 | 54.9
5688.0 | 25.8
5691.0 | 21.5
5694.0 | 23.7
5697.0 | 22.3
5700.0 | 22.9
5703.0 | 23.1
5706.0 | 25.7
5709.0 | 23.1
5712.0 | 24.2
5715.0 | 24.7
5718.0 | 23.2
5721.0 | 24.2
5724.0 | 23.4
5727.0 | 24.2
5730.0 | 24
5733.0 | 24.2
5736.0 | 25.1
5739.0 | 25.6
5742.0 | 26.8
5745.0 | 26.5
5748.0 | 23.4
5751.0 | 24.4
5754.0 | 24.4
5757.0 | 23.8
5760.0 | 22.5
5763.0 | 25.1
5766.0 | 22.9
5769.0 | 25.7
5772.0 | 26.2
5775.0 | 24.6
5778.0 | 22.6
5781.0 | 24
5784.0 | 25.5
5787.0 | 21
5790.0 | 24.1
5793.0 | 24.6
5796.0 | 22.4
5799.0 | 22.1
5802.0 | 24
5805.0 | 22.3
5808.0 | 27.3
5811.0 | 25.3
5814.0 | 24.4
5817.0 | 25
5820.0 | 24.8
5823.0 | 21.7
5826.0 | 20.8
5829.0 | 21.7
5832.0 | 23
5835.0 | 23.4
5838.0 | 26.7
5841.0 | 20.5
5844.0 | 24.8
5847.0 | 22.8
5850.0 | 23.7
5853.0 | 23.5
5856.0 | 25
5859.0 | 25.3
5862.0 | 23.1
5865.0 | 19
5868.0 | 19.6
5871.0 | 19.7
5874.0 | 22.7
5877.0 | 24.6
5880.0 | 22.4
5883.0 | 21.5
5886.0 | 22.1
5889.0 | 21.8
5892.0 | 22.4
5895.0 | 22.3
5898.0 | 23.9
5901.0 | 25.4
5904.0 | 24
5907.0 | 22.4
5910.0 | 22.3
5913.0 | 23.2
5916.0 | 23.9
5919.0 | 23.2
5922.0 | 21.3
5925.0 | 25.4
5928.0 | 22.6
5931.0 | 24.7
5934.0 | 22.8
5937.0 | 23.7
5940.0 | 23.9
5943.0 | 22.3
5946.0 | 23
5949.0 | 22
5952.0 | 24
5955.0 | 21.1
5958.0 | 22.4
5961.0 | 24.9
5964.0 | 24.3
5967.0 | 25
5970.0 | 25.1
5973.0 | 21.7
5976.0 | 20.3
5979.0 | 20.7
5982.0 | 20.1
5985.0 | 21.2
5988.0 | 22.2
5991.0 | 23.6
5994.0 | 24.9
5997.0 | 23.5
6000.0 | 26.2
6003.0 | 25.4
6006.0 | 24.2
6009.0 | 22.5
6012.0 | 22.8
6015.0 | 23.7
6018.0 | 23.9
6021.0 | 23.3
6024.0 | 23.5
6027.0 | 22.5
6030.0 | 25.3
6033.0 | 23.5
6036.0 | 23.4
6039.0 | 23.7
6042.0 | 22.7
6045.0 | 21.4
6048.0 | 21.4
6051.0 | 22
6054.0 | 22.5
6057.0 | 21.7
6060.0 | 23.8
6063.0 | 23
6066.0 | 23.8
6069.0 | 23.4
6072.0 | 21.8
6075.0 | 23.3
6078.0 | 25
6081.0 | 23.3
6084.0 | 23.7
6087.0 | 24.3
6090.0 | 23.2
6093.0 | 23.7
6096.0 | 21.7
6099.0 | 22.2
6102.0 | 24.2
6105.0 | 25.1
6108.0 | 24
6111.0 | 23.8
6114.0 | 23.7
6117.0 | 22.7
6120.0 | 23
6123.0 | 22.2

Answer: 24.2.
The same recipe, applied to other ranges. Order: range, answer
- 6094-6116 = 23.5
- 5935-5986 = 22.7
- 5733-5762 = 24.7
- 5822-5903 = 22.7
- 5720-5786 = 24.5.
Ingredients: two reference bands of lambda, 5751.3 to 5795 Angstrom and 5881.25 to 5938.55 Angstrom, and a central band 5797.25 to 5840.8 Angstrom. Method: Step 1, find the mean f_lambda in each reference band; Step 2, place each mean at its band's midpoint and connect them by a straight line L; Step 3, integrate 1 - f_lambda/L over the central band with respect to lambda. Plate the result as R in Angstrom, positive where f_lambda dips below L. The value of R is 0.2 Angstrom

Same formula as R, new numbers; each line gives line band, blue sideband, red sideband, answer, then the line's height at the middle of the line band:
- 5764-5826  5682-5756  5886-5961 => 2.5 Angstrom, 24.9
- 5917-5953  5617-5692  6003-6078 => 1.6 Angstrom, 24.3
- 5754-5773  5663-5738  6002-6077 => 1.1 Angstrom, 25.8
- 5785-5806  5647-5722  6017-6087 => 2.0 Angstrom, 25.4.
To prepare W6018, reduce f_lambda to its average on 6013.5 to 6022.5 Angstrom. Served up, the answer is 23.6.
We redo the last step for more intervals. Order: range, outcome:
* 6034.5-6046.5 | 22.8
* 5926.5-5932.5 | 23.7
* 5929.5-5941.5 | 23.8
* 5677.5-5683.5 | 39.4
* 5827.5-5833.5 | 22.3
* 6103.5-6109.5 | 24.6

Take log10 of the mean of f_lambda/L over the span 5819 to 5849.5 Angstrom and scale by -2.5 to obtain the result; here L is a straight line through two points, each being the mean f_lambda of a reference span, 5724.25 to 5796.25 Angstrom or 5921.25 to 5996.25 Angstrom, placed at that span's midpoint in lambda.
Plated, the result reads 0.037 mag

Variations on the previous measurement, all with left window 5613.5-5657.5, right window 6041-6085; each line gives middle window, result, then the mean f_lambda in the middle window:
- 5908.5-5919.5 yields 0.04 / 23.1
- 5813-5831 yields 0.07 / 23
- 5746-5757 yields 0.04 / 24.1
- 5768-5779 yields 0.00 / 24.8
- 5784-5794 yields 0.06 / 23.5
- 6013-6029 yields -0.01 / 23.4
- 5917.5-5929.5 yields 0.03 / 23.1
